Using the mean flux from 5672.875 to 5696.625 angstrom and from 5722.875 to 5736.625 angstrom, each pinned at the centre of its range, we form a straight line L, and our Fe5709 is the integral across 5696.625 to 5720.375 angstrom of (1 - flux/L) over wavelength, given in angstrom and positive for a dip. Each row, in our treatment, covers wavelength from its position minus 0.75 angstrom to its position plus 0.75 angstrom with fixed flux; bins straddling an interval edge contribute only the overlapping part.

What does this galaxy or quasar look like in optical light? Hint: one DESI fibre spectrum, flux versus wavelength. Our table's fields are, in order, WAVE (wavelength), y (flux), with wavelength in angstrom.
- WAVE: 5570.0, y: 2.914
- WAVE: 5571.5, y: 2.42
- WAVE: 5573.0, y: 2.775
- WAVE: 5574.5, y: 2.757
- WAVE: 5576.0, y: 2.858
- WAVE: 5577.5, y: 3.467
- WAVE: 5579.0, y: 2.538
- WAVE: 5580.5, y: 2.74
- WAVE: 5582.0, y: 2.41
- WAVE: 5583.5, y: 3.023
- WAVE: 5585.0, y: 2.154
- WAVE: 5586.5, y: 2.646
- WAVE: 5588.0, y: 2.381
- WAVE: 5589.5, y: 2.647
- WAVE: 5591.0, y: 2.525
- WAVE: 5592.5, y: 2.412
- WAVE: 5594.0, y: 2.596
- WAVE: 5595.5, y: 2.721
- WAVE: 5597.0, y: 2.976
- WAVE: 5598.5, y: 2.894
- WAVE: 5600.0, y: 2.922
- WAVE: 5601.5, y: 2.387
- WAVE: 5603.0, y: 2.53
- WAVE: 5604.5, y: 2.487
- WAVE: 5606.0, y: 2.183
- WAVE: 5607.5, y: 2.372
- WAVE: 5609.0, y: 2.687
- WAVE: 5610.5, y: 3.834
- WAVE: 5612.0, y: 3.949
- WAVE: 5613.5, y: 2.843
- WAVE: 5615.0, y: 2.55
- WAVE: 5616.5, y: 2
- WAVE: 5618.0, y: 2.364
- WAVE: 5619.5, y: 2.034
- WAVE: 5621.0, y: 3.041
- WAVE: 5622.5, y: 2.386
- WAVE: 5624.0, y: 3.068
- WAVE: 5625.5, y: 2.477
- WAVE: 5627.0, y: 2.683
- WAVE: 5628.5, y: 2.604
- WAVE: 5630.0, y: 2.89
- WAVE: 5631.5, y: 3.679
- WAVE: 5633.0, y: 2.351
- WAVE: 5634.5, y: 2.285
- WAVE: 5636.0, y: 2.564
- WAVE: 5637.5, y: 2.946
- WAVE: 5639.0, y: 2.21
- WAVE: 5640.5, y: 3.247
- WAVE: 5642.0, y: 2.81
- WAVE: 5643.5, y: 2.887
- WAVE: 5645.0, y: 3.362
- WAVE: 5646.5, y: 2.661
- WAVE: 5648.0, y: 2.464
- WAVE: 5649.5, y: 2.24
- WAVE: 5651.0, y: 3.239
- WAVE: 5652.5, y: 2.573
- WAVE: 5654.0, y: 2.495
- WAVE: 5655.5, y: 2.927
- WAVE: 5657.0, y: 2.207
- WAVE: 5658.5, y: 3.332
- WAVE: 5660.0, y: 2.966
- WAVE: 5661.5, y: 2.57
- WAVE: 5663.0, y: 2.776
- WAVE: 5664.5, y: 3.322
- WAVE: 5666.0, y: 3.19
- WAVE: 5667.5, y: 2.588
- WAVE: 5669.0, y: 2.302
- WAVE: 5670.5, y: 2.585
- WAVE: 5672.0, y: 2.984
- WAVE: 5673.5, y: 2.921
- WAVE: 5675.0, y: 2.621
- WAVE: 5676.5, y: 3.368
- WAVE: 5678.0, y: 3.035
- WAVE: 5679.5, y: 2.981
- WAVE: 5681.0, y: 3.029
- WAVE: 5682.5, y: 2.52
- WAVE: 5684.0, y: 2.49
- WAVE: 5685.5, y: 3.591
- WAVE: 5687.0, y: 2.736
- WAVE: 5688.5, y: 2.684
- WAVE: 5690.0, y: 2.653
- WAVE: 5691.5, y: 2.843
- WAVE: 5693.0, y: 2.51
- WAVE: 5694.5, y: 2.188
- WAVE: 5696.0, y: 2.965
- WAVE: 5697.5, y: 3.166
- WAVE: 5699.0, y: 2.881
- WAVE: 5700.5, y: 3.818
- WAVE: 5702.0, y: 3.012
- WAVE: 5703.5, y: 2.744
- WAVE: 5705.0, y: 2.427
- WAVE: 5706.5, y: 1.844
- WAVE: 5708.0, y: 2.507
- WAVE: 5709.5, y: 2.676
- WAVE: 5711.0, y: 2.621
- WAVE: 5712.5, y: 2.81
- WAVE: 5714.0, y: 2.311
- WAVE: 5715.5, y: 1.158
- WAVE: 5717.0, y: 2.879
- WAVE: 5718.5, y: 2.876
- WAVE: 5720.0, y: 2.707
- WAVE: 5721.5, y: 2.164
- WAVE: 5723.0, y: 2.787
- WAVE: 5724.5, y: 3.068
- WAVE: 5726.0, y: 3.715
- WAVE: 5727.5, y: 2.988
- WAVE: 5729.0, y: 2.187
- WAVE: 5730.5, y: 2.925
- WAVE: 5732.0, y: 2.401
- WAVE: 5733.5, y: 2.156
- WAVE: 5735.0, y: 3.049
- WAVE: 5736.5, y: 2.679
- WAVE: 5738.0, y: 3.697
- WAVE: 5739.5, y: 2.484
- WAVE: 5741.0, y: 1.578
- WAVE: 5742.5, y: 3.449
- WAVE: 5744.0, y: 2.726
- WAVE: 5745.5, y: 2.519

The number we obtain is 1.3 angstrom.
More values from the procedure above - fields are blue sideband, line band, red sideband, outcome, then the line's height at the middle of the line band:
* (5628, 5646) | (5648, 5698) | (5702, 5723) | -2.8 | 2.65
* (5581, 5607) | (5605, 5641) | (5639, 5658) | -0.6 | 2.67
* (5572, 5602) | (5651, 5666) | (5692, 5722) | -1.1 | 2.65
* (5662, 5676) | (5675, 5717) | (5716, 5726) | 1.1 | 2.8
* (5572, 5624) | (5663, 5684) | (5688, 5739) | -1.3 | 2.7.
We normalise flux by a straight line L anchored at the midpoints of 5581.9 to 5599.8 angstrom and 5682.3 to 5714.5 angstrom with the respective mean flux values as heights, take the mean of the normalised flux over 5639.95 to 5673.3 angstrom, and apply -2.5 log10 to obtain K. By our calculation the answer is -0.04 mag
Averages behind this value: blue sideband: 2.63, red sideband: 2.73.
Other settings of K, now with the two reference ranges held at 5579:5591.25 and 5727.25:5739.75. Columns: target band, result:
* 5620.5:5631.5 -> -0.07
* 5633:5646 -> -0.05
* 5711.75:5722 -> 0.12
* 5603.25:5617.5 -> -0.06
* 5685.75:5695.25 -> 0.01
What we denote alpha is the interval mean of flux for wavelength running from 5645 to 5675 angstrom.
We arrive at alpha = 2.77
